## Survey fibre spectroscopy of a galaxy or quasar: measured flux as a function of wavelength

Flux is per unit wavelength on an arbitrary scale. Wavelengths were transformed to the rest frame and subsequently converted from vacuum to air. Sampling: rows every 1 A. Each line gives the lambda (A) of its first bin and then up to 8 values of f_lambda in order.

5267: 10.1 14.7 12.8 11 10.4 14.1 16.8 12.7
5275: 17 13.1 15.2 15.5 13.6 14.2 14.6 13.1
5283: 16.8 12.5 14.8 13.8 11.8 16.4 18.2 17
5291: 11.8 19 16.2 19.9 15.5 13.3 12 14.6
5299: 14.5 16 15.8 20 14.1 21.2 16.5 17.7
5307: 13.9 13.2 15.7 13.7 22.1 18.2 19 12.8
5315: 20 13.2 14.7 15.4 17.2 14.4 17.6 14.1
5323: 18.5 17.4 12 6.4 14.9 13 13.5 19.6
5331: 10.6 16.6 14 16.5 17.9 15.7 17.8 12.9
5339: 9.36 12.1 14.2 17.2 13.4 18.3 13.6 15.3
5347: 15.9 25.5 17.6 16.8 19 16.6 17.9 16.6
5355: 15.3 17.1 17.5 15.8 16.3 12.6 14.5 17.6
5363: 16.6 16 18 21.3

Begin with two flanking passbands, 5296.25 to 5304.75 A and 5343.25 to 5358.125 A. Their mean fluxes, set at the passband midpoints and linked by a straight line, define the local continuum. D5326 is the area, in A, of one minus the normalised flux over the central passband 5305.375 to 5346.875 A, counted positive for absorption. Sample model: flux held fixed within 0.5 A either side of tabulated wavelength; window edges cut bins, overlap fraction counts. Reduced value 3.4 A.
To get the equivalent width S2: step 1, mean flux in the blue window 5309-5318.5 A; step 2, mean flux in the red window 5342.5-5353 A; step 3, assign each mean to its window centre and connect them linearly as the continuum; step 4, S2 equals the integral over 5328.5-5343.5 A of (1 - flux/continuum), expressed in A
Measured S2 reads 2.0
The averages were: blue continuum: 16.5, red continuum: 17.2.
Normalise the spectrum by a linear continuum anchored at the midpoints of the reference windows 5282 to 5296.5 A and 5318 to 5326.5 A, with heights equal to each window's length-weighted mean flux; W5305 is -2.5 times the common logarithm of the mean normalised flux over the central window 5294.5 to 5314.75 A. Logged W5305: -0.07 mag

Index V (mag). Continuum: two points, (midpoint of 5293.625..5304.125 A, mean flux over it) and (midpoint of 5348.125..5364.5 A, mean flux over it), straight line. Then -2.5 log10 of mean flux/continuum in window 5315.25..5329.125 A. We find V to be 0.11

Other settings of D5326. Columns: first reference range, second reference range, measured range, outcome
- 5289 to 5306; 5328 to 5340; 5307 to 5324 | -0.8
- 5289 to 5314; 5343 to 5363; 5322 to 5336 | 1.5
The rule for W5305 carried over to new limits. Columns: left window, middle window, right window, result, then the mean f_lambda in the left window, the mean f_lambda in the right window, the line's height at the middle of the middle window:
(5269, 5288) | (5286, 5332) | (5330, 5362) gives -0.055 mag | 14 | 15.9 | 14.9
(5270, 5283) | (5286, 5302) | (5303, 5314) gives 0.003 mag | 14.2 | 16.8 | 15.6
